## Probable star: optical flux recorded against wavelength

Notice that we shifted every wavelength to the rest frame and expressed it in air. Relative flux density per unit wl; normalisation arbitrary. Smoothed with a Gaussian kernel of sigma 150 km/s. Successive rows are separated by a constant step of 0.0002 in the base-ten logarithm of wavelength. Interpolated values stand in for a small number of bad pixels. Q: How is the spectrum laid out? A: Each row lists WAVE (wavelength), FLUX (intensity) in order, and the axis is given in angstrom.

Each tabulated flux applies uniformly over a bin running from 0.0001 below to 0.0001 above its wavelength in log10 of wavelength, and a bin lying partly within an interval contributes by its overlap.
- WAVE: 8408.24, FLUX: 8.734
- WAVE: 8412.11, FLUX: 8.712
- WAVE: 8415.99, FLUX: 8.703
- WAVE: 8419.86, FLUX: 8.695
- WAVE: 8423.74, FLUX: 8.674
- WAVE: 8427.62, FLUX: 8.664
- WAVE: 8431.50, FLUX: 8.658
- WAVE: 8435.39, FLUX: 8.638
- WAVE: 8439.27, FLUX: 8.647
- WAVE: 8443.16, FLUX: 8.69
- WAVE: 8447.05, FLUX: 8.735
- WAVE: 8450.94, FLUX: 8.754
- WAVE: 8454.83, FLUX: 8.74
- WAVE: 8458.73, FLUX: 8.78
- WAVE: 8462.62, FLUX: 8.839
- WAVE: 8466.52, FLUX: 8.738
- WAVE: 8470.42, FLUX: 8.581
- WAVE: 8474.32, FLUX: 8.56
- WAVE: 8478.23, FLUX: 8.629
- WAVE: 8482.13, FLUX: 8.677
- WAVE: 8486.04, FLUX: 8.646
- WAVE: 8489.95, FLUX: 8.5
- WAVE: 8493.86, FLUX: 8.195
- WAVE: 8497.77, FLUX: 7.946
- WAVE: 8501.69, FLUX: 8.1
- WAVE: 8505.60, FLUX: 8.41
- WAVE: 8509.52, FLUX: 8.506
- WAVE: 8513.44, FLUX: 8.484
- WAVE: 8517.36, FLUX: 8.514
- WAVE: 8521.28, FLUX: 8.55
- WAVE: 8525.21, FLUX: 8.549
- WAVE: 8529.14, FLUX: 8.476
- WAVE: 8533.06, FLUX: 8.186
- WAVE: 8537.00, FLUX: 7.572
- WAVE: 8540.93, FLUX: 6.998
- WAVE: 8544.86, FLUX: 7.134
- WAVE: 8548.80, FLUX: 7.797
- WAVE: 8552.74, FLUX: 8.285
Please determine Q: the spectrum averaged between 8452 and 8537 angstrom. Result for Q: 8.49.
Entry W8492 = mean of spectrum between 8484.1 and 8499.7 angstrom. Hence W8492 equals 8.32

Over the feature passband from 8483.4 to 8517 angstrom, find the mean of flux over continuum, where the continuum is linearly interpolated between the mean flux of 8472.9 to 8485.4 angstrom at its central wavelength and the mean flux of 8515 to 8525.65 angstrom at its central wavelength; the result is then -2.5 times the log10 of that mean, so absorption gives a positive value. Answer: 0.03 mag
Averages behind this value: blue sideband 8.62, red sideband 8.53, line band 8.36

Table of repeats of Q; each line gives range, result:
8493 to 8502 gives 8.06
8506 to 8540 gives 8.31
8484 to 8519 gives 8.37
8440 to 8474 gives 8.72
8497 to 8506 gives 8.13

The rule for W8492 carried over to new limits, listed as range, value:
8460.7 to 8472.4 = 8.72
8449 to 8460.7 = 8.76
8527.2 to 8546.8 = 7.67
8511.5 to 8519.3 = 8.5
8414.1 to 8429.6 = 8.69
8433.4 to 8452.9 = 8.69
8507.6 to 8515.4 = 8.5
